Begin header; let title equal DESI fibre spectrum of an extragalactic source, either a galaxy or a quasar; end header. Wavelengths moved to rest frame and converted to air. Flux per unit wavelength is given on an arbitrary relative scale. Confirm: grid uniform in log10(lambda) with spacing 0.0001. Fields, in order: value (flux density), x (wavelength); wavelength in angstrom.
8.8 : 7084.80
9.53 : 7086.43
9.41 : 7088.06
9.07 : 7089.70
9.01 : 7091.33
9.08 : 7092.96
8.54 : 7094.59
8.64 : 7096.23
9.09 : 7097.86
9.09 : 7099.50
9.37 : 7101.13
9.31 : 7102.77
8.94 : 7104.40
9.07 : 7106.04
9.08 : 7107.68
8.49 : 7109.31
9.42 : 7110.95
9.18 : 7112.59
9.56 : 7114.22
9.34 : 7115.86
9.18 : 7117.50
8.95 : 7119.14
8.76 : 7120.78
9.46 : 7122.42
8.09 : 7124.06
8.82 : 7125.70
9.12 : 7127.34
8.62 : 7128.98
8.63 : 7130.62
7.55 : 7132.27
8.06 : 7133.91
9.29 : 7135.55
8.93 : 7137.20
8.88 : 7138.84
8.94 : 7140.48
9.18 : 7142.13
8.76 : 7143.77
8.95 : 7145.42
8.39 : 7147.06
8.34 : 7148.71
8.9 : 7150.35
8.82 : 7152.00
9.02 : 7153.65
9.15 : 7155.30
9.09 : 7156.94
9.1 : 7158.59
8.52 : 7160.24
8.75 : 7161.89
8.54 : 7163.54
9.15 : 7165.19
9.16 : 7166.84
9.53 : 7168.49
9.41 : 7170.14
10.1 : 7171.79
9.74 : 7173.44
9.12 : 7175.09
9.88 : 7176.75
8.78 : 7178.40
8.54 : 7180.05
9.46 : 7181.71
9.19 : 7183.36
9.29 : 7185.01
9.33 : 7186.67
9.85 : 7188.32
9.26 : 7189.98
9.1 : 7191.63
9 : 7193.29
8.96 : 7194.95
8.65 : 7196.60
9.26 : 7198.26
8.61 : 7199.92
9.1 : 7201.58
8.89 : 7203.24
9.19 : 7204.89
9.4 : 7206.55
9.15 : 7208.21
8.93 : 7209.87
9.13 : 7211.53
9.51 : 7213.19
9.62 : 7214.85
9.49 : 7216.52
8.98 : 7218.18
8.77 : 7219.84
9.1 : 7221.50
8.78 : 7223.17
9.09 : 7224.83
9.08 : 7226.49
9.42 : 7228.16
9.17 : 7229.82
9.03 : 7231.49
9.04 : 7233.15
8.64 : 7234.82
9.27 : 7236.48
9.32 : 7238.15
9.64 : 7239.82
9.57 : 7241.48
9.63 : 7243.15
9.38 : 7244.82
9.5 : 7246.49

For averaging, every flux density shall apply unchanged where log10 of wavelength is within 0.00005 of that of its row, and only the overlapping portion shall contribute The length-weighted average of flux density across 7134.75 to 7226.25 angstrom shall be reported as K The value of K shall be 9.09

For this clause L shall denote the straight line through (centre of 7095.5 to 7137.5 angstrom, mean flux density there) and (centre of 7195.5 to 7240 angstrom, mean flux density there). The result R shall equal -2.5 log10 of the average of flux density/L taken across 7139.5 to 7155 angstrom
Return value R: 0.020 mag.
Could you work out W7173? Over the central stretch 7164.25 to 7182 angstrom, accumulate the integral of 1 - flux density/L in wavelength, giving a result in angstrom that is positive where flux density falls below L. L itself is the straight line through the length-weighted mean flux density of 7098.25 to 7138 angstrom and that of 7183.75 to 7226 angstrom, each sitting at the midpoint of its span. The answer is -0.6 angstrom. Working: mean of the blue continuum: 8.93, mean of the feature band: 9.34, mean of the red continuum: 9.14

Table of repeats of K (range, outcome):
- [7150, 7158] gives 9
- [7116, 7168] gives 8.82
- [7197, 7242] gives 9.15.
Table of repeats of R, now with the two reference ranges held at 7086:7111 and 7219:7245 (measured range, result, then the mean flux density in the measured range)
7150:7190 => -0.01 mag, 9.19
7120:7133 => 0.05 mag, 8.64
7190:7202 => 0.02 mag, 8.97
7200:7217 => -0.01 mag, 9.21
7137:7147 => 0.02 mag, 8.91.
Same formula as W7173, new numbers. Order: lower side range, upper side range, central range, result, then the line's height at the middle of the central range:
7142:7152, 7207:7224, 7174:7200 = -0.55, 8.98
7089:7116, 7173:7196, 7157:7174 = 0.02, 9.2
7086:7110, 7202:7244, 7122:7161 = 1.40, 9.1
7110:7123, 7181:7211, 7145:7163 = 0.73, 9.18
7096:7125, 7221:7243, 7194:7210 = 0.23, 9.15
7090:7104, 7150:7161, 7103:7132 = 0.10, 8.99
